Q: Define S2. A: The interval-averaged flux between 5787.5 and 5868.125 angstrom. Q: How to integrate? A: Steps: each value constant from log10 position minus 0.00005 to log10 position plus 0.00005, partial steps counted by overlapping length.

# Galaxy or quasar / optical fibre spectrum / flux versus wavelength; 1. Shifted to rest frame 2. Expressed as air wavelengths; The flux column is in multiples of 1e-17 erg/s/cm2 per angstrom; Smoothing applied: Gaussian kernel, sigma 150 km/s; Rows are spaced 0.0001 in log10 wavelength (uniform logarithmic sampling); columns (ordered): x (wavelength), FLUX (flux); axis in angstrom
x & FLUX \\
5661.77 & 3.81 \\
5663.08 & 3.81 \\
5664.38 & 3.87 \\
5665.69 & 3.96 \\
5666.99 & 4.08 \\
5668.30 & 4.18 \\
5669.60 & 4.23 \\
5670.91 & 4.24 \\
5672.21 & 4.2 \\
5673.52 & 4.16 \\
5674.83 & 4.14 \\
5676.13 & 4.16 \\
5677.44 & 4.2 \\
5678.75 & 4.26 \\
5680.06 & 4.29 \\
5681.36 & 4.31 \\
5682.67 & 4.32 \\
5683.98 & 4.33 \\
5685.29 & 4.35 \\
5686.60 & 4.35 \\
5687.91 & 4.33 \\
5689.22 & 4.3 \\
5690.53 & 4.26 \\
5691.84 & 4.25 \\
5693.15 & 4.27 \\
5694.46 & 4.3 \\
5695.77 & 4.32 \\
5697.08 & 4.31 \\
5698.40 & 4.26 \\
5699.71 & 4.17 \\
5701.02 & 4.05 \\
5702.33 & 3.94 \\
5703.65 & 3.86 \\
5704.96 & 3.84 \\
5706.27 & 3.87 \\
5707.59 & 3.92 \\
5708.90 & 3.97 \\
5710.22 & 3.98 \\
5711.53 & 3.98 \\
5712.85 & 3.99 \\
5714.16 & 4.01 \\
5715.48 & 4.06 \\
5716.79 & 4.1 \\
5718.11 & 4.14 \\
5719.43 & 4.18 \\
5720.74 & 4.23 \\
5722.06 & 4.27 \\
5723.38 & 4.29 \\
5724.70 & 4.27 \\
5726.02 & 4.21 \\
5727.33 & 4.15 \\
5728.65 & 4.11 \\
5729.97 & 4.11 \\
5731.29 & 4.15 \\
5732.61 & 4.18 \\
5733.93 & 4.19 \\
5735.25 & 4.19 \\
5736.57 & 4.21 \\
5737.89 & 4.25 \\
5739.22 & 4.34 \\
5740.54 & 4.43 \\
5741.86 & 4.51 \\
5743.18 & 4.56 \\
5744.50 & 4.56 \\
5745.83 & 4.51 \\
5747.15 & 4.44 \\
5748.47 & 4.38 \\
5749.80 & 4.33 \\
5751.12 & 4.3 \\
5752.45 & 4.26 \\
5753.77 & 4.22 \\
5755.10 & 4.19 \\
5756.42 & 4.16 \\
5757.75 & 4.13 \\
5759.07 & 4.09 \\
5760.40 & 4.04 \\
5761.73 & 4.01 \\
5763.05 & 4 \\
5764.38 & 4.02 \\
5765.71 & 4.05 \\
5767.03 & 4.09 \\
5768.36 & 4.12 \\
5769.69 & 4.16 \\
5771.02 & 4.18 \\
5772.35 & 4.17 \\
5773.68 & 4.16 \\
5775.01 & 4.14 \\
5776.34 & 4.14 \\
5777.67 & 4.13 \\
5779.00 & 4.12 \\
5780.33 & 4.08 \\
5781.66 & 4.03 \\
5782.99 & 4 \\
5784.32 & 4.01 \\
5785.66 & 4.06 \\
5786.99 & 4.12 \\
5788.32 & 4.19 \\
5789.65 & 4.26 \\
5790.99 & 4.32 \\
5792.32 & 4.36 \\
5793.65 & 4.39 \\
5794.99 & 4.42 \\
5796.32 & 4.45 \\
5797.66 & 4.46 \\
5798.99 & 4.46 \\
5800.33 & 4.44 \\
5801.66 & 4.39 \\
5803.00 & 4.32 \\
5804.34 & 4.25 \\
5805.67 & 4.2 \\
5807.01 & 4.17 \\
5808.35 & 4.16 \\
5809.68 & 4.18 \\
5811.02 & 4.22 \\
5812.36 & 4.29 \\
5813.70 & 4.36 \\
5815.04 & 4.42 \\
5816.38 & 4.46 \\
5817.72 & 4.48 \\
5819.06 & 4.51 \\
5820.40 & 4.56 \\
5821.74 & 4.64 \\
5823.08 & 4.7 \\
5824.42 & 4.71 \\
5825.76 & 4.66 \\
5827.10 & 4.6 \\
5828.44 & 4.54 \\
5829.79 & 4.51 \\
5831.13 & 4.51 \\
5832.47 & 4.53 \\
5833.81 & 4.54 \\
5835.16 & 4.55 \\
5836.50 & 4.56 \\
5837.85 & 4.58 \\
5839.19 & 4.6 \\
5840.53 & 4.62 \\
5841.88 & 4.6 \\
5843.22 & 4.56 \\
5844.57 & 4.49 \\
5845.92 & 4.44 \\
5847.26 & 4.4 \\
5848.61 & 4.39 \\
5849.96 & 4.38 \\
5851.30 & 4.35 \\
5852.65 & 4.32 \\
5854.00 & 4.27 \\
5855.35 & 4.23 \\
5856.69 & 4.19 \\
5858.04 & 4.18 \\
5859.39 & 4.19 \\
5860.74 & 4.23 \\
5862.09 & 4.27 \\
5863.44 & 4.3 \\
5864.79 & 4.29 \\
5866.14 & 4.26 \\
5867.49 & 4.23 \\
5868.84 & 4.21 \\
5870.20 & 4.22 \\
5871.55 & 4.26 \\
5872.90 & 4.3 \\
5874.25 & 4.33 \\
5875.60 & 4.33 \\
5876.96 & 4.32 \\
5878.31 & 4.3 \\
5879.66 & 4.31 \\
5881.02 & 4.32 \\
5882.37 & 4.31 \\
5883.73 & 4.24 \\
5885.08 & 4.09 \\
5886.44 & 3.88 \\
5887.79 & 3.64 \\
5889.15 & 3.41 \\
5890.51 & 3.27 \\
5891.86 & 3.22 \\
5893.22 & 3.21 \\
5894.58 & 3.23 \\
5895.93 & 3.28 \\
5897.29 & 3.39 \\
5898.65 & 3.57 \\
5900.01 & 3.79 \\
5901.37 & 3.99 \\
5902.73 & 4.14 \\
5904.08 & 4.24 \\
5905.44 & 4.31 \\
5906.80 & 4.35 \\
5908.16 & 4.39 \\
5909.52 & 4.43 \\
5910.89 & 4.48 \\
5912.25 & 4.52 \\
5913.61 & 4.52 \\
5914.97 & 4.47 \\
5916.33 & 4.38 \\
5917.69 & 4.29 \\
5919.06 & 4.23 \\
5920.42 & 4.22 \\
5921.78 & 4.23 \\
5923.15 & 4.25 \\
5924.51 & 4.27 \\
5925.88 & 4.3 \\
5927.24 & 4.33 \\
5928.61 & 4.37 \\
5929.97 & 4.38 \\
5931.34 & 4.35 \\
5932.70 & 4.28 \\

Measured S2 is 4.4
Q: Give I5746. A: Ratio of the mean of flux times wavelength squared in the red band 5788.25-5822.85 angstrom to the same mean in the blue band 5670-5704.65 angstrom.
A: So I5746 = 1.08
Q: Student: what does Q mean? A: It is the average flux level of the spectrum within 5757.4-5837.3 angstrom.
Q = 4.3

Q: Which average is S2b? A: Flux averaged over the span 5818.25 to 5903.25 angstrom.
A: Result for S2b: 4.22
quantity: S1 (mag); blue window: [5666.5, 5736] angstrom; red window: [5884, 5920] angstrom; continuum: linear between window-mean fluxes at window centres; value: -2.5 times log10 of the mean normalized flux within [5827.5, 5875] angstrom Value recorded -0.10 mag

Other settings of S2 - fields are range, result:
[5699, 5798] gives 4.17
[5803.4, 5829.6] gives 4.43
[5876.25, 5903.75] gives 3.8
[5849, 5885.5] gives 4.27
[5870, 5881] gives 4.3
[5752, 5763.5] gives 4.12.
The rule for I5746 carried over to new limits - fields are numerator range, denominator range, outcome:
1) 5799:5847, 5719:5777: 1.09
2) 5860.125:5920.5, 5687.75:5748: 1.03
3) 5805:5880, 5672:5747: 1.09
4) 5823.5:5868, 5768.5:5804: 1.07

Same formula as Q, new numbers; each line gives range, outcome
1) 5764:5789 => 4.11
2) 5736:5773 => 4.24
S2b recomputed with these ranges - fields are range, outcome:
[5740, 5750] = 4.47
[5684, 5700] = 4.29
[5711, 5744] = 4.21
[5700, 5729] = 4.07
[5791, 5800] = 4.42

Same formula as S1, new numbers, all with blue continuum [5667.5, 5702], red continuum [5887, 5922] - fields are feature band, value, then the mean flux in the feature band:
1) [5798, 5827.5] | -0.09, 4.42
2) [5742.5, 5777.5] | -0.01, 4.21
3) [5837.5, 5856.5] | -0.10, 4.44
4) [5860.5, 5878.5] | -0.07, 4.28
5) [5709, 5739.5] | 0.01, 4.15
